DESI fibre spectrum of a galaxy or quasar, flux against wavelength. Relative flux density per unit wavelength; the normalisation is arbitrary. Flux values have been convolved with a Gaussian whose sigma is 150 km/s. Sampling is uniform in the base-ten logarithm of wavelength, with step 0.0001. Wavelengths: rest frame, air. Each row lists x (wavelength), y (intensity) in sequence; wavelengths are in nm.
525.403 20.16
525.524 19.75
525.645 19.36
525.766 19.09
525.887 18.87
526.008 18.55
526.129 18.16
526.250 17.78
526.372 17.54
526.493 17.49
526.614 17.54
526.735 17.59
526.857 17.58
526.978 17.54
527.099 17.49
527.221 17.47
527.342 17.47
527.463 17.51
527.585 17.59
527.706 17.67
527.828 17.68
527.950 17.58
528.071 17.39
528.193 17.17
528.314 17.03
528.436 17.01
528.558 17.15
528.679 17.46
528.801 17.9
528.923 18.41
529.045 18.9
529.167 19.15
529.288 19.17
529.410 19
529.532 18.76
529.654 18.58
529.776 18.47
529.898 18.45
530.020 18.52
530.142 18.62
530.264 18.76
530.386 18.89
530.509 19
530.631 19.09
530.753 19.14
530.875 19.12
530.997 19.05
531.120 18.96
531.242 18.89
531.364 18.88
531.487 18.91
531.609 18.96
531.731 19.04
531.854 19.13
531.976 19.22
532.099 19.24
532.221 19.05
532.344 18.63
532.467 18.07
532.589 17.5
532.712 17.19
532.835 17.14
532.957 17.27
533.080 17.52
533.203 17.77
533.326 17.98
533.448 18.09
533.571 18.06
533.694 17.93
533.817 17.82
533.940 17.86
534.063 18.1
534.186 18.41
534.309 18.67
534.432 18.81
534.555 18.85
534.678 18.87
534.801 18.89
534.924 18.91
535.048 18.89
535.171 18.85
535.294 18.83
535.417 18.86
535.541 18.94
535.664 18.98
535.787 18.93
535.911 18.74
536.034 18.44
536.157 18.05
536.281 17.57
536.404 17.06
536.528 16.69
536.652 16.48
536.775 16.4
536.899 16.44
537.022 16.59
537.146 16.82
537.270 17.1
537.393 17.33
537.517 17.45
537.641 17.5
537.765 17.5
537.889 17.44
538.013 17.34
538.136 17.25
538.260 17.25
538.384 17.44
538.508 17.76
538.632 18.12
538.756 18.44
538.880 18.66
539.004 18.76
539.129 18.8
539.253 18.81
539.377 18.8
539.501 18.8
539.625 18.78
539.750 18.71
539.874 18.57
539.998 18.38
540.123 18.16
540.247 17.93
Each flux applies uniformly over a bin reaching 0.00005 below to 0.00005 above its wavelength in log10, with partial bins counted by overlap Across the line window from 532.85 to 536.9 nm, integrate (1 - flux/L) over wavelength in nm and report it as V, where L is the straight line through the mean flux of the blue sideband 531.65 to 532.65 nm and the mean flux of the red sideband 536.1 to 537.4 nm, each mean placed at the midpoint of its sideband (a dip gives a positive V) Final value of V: -0.11 nm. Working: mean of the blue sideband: 18.7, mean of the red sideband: 16.9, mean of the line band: 18.1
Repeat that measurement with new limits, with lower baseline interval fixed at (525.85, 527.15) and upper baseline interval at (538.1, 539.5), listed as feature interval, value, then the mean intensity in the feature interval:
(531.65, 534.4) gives -0.022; 18.2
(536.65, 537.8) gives 0.076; 17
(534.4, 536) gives -0.067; 18.9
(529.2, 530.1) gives -0.040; 18.7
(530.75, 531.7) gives -0.053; 19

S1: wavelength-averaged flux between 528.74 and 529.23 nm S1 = 18.6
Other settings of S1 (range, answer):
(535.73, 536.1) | 18.7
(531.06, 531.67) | 18.9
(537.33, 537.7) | 17.4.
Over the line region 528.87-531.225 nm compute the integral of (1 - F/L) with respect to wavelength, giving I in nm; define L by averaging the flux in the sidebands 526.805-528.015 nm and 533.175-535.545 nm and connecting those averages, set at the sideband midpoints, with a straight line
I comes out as -0.12 nm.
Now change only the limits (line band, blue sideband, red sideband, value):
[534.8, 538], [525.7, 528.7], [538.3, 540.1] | 0.08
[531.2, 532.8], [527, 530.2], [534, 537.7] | -0.06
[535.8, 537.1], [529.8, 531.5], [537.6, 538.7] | 0.04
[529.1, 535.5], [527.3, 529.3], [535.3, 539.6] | -0.28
